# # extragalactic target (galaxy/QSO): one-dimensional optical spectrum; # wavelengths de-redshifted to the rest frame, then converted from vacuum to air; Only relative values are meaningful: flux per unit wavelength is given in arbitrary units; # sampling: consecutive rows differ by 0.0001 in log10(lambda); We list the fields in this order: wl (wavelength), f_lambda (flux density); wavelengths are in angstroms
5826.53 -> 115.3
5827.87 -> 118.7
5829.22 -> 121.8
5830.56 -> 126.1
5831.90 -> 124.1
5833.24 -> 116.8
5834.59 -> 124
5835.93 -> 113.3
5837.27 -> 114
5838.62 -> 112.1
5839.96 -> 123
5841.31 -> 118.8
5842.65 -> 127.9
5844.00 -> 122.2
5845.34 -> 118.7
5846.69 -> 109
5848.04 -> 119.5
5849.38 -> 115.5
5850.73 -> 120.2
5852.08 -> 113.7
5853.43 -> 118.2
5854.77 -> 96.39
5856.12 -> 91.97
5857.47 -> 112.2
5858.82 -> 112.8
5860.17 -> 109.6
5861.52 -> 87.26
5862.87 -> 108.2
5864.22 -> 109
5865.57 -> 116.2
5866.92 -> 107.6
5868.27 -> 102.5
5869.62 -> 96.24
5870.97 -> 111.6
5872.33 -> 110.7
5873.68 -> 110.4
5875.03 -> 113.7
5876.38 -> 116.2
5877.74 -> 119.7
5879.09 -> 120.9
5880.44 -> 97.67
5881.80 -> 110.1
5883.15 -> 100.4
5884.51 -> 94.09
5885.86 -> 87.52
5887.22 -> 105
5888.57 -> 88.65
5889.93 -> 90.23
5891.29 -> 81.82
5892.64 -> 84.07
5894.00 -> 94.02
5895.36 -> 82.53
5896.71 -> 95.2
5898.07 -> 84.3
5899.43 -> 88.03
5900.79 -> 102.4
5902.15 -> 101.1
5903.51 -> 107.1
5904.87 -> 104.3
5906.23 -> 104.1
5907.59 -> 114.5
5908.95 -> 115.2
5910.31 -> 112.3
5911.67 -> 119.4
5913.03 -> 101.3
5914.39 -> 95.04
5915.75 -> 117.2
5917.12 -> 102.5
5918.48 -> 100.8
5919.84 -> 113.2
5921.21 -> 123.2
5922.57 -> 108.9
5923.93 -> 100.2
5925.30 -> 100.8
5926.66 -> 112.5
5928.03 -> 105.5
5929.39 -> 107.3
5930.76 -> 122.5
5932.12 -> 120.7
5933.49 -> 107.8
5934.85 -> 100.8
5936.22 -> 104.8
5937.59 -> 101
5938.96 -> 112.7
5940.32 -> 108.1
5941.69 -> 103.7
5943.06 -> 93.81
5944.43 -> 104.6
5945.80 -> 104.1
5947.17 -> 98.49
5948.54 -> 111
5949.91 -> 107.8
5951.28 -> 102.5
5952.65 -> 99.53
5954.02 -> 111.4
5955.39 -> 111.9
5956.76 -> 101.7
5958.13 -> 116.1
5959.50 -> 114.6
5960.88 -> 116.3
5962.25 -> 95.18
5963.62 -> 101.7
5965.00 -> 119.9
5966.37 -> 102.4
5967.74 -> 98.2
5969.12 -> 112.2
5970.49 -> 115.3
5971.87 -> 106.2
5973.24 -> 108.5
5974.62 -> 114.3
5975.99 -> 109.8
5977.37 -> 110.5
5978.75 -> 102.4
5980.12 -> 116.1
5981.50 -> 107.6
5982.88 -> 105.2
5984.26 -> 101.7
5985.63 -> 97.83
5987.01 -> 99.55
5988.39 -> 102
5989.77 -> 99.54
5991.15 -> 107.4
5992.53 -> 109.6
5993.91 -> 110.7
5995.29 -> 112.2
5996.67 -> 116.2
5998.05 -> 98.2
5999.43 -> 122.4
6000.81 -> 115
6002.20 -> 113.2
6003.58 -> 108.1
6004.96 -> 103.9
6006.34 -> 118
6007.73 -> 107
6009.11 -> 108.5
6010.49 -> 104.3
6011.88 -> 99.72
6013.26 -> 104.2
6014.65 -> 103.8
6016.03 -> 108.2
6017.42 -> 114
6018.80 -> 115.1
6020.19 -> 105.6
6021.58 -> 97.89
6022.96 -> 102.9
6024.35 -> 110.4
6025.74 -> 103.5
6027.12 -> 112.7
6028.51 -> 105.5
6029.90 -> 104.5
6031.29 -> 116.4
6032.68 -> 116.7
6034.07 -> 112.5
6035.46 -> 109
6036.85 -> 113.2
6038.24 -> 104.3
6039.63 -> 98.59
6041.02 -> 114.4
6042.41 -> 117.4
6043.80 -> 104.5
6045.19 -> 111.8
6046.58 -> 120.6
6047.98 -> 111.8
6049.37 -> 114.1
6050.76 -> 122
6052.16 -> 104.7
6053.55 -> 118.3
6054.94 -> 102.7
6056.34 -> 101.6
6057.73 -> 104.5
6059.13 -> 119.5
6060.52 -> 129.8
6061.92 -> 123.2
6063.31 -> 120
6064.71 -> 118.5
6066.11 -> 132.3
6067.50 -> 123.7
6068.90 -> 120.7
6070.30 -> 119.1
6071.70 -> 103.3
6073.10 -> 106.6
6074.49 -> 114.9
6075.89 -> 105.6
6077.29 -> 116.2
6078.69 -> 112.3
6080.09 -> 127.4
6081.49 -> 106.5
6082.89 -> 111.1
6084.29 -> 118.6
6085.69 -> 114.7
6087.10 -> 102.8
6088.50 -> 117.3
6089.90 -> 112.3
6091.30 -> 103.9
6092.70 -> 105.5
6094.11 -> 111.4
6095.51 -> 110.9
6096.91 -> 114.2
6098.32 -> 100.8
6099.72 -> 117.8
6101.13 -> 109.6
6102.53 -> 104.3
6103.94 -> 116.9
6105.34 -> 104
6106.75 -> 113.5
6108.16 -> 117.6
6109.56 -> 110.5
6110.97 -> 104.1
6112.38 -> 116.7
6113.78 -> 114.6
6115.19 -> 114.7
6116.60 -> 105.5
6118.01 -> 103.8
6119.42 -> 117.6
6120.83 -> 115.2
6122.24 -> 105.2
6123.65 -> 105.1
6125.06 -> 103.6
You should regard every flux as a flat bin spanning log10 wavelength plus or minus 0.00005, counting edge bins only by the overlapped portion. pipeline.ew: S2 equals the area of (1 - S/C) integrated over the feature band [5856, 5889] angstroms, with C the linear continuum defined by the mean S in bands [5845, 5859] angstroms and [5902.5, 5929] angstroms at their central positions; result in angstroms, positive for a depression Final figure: 1.3 angstroms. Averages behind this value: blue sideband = 111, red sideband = 108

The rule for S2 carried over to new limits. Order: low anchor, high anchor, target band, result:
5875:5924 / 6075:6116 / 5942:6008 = -0.9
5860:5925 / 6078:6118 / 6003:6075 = -1.5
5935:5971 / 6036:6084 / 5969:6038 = 1.0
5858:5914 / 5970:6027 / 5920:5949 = -0.7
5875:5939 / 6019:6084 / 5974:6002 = 0.2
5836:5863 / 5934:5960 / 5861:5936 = 3.3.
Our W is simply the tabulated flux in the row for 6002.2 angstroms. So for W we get 113.2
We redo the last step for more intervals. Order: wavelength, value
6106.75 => 113.5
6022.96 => 102.9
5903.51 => 107.1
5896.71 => 95.2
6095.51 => 110.9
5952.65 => 99.53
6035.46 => 109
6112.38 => 116.7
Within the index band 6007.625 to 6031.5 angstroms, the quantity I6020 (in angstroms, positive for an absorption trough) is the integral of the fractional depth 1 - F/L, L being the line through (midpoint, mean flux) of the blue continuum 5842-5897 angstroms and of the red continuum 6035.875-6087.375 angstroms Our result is 1.14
